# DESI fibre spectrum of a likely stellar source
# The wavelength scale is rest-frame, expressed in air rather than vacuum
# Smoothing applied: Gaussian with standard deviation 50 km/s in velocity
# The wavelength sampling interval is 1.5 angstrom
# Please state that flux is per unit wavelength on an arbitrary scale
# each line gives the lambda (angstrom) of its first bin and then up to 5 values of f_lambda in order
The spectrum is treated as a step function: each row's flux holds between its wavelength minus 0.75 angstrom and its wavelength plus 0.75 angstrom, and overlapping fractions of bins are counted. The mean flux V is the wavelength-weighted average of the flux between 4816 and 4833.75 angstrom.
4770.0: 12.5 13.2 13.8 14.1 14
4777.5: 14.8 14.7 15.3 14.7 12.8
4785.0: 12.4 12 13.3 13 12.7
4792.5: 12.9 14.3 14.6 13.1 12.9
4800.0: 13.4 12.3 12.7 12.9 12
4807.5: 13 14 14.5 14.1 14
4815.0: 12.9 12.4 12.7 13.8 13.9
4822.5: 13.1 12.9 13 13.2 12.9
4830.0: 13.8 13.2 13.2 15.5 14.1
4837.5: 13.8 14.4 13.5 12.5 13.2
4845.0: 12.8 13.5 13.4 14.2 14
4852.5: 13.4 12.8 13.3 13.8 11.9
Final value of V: 13.2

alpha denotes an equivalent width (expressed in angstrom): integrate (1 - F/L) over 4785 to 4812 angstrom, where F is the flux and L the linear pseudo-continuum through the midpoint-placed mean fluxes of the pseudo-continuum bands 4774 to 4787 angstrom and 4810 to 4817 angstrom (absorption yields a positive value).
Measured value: 1.1 angstrom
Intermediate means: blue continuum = 13.9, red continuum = 13.6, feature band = 13.2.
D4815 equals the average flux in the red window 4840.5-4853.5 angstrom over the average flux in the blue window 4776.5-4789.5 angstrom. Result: 0.98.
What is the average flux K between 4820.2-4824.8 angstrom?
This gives 13.3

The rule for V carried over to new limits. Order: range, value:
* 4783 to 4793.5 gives 12.8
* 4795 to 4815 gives 13.3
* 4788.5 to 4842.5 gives 13.4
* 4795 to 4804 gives 13.1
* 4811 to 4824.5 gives 13.3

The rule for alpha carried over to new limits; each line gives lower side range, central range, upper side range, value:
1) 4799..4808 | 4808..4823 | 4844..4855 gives -0.7 angstrom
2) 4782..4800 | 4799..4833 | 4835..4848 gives 0.3 angstrom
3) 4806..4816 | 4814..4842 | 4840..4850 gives 0.0 angstrom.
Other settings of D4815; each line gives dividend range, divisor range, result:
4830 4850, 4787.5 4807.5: 1.04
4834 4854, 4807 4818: 1.01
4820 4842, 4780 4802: 1.02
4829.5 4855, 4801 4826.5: 1.03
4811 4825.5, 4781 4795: 1.01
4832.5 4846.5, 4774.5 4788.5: 0.99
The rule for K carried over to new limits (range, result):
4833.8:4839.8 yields 14.4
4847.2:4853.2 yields 13.8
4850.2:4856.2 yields 13.4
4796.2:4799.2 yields 13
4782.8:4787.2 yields 12.4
